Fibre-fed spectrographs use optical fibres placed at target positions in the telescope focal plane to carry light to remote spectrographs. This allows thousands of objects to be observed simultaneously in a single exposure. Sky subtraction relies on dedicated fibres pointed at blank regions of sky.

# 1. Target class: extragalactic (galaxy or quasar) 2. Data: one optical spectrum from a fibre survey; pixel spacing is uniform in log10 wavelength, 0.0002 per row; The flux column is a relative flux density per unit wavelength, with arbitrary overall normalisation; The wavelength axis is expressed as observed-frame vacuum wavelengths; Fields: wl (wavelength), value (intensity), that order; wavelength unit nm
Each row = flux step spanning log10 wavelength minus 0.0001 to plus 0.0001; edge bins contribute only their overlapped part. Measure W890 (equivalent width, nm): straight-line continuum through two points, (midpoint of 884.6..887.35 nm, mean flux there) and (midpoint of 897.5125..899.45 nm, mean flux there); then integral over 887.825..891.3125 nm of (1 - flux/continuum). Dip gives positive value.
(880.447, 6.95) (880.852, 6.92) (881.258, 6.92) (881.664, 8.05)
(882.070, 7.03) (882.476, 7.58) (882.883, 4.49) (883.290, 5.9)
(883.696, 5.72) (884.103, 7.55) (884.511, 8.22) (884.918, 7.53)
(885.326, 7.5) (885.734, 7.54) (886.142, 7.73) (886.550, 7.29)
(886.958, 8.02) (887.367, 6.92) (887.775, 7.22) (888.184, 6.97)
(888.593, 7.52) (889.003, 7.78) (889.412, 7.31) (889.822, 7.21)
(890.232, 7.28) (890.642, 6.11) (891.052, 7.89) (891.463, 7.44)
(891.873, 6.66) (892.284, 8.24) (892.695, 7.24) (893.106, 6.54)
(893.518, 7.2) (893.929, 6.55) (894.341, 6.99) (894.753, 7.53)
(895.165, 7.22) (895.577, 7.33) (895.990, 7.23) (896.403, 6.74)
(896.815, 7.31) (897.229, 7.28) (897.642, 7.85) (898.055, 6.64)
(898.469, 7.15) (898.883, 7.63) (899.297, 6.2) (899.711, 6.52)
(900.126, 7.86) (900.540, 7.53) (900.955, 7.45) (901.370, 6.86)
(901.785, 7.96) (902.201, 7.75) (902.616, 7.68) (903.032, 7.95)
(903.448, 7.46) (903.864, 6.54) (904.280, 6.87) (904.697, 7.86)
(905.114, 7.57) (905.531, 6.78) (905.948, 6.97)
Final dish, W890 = 0.08 nm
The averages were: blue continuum 7.58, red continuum 7.09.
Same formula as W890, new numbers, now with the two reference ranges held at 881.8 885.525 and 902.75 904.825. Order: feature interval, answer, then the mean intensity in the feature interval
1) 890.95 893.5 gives -0.09 nm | 7.3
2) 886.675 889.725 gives -0.18 nm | 7.38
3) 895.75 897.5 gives 0.00 nm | 7.17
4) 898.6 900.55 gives 0.03 nm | 7.11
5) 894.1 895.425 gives -0.02 nm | 7.23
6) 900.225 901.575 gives -0.01 nm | 7.33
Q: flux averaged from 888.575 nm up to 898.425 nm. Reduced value 7.2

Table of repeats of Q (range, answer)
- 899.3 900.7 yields 7.14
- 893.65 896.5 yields 7.1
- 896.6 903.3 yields 7.35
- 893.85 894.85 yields 7.03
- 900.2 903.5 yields 7.6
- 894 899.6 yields 7.14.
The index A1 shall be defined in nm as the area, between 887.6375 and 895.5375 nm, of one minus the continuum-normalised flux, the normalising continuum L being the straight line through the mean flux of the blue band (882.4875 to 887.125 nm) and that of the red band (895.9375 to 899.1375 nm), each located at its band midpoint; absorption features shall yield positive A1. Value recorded -0.07 nm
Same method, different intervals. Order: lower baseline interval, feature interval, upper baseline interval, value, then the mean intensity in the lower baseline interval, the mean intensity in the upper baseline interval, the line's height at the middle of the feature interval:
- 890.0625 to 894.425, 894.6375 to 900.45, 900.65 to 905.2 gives 0.08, 7.11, 7.45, 7.28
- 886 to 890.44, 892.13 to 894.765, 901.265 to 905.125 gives 0.10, 7.38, 7.46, 7.41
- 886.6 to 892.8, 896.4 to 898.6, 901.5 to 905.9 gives 0.05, 7.32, 7.41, 7.37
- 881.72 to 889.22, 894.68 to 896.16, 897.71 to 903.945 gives -0.01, 7.16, 7.31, 7.25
